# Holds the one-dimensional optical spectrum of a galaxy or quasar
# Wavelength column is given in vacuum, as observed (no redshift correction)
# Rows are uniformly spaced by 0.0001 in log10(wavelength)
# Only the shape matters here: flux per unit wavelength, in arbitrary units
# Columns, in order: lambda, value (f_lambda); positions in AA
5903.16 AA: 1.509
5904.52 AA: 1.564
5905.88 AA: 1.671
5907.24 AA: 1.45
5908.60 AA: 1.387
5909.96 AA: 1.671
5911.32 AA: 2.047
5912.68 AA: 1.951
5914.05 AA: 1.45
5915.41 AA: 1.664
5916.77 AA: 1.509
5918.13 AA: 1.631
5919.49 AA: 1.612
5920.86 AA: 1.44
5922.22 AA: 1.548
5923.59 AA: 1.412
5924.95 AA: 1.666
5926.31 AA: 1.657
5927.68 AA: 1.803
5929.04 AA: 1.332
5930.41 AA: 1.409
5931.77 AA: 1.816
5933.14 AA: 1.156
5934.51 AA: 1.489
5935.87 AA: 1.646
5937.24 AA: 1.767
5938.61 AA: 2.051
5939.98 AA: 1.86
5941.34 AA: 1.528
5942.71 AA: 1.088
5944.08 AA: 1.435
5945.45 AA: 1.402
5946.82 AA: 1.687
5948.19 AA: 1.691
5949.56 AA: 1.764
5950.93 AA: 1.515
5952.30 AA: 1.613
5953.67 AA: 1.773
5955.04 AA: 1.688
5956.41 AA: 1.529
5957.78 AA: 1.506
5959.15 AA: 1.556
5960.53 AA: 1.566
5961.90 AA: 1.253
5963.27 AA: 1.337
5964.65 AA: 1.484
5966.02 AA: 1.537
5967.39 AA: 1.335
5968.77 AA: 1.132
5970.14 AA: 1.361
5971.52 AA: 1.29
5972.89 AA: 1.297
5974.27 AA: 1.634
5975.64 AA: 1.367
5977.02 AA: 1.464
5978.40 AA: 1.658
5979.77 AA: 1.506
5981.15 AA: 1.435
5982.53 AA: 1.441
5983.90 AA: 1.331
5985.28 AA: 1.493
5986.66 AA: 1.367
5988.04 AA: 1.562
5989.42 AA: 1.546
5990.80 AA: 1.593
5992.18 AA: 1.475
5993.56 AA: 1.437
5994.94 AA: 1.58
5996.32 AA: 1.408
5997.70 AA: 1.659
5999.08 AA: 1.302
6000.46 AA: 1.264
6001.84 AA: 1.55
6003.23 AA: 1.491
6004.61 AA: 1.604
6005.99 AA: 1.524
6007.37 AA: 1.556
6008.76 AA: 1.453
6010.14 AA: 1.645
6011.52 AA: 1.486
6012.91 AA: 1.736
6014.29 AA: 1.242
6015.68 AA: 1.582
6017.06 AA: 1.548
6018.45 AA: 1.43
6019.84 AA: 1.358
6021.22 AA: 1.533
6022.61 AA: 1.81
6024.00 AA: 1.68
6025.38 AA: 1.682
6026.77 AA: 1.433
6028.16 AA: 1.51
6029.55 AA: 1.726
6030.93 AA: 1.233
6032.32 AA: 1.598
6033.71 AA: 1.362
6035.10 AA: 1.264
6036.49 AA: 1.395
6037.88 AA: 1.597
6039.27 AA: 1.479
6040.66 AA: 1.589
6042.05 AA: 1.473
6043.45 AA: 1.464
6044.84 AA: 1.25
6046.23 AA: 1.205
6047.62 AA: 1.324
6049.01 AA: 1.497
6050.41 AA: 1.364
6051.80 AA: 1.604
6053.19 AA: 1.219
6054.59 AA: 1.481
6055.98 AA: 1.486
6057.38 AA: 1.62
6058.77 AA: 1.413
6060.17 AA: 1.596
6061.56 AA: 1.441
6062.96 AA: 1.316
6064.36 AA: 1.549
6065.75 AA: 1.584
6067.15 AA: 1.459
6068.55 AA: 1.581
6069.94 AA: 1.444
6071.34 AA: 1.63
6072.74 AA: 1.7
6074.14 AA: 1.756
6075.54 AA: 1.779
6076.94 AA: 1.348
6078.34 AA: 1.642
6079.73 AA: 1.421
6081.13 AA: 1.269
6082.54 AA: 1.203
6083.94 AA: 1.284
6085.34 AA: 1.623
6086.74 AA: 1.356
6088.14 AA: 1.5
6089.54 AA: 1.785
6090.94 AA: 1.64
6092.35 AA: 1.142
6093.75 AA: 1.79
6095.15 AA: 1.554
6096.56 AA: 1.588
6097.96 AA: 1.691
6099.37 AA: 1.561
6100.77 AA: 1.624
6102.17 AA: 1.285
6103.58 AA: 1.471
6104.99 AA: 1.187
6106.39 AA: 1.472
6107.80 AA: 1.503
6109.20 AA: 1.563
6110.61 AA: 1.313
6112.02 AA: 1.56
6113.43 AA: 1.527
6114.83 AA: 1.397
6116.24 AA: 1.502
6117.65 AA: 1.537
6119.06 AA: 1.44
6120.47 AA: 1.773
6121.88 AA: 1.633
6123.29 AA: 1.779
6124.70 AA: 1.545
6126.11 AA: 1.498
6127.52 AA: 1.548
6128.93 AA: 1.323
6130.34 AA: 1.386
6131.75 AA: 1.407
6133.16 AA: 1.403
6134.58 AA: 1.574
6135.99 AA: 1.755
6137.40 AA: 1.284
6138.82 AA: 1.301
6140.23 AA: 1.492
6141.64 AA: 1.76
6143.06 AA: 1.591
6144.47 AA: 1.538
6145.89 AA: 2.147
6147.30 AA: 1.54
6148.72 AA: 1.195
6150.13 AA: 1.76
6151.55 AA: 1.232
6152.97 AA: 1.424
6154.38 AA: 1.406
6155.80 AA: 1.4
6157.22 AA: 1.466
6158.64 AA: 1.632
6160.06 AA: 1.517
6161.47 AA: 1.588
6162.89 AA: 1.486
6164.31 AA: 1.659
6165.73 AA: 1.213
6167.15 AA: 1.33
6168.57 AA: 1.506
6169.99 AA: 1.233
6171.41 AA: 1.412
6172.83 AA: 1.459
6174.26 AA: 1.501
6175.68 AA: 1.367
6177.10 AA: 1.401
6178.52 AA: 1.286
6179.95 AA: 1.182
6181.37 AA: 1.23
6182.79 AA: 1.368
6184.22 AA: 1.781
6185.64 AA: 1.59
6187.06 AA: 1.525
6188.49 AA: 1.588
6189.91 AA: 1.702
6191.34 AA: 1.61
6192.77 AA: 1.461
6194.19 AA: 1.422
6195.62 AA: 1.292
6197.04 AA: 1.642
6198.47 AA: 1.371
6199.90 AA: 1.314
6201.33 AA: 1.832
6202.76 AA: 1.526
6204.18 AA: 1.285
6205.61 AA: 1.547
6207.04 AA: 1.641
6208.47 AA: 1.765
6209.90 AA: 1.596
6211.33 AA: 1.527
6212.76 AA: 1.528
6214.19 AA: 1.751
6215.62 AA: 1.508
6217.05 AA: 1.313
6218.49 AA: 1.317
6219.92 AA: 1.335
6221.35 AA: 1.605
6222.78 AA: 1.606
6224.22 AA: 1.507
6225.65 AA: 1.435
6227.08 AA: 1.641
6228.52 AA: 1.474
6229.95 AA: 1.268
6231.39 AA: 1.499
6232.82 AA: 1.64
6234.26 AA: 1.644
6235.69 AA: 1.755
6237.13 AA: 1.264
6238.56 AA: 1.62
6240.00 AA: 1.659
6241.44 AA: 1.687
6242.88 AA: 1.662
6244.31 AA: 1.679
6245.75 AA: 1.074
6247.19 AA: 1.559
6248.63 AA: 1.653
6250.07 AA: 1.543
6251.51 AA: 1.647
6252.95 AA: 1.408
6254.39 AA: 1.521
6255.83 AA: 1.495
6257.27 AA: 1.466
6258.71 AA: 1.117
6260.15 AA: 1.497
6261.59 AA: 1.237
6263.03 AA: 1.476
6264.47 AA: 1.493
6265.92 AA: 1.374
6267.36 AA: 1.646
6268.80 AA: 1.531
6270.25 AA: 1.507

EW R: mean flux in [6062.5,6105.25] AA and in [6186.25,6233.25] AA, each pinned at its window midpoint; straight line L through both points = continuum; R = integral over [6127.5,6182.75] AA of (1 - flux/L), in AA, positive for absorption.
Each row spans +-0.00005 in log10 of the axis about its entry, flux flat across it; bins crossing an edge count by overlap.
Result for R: 2.1 AA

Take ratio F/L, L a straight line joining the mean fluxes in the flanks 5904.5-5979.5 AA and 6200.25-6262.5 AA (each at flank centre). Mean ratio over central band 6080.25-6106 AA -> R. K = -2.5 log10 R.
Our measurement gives 0.042 mag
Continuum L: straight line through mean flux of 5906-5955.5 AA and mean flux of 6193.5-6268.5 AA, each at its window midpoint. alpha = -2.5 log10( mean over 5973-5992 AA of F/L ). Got 0.07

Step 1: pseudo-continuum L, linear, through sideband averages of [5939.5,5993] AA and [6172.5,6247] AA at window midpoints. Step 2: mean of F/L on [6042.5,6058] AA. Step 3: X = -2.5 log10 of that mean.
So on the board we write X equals 0.063 mag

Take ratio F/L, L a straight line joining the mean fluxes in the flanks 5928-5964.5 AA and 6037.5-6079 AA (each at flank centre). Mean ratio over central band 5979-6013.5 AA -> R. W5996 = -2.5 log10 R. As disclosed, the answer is 0.023 mag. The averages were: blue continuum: 1.56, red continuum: 1.5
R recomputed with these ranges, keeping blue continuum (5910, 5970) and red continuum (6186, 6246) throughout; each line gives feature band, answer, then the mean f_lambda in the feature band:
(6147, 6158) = 0.8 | 1.42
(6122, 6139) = 0.5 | 1.49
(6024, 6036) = 0.5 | 1.49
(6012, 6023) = 0.2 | 1.52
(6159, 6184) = 2.1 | 1.41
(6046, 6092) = 1.8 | 1.49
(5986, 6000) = 0.6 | 1.49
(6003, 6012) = 0.1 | 1.54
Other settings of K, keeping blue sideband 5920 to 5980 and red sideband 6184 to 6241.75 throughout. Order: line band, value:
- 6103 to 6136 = 0.023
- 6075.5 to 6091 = 0.044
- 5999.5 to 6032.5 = 0.001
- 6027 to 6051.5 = 0.069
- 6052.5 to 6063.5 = 0.059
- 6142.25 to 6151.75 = -0.041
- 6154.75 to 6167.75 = 0.041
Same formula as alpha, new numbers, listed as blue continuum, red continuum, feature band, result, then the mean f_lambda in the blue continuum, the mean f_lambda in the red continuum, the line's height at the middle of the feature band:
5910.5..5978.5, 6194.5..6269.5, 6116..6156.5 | 0.00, 1.55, 1.51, 1.52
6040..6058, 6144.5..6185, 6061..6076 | -0.10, 1.43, 1.46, 1.43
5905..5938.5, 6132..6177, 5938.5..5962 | 0.00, 1.6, 1.49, 1.58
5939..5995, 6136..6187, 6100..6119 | 0.01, 1.49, 1.47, 1.48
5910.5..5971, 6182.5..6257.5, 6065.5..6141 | 0.03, 1.56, 1.53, 1.54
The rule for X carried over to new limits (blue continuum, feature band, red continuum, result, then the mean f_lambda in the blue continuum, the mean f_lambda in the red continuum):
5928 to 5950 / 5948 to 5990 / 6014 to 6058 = 0.042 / 1.57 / 1.47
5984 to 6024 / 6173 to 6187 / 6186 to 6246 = 0.080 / 1.51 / 1.53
